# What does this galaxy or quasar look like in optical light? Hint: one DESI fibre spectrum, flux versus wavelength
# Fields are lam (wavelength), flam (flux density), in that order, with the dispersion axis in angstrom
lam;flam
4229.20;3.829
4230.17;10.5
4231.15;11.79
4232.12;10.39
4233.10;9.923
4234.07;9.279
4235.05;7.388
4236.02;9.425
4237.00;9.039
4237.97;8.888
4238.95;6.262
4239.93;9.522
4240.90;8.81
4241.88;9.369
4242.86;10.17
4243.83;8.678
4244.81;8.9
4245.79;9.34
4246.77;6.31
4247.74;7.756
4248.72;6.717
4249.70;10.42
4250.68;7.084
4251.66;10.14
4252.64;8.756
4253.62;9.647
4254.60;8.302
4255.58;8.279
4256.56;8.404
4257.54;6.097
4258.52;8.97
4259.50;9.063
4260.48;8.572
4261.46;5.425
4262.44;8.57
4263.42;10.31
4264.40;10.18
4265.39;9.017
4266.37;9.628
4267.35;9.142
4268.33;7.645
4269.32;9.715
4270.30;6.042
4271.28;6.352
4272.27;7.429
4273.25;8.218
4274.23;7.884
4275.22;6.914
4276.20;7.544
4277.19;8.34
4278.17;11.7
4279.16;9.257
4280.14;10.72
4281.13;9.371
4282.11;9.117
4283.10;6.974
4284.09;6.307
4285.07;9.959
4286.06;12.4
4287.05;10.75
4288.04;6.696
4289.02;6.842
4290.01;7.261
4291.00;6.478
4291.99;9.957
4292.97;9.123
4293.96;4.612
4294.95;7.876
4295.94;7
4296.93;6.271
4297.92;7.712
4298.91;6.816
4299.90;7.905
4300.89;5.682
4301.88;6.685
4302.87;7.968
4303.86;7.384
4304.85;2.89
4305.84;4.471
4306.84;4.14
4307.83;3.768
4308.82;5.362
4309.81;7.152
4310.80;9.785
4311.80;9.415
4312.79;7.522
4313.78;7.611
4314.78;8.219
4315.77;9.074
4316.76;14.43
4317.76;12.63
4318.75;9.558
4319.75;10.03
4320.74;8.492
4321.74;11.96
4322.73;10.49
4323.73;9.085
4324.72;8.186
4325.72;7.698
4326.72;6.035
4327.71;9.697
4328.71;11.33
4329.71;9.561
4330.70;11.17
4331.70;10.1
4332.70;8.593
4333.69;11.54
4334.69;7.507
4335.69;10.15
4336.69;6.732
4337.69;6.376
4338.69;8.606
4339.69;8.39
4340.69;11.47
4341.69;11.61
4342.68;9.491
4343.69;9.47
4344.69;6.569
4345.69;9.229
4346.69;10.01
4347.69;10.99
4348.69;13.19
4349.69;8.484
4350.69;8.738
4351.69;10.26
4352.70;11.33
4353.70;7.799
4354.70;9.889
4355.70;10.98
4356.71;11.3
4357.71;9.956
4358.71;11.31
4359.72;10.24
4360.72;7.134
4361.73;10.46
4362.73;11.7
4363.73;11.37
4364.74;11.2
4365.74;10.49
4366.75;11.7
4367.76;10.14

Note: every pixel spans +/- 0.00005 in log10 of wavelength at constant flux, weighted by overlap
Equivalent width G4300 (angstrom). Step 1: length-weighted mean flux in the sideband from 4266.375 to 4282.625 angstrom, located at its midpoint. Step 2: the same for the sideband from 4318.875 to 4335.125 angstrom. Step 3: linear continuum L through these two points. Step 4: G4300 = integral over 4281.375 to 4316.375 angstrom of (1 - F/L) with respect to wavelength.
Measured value 6.1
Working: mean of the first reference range 8.5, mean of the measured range 7.39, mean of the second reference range 9.48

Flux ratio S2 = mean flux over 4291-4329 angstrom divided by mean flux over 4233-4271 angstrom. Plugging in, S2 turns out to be 0.93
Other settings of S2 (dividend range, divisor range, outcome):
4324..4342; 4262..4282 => 1.05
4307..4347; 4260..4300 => 1.10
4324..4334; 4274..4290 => 1.07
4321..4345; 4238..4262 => 1.10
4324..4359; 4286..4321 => 1.23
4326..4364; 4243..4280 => 1.15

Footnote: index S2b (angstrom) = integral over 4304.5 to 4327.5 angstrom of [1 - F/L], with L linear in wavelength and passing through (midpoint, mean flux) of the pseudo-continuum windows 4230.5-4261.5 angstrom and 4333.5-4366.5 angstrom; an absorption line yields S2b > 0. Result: 3.0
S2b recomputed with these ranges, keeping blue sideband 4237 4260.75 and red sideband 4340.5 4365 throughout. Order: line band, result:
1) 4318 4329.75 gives 0.3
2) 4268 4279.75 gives 1.1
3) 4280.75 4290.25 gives 0.5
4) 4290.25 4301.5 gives 2.5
